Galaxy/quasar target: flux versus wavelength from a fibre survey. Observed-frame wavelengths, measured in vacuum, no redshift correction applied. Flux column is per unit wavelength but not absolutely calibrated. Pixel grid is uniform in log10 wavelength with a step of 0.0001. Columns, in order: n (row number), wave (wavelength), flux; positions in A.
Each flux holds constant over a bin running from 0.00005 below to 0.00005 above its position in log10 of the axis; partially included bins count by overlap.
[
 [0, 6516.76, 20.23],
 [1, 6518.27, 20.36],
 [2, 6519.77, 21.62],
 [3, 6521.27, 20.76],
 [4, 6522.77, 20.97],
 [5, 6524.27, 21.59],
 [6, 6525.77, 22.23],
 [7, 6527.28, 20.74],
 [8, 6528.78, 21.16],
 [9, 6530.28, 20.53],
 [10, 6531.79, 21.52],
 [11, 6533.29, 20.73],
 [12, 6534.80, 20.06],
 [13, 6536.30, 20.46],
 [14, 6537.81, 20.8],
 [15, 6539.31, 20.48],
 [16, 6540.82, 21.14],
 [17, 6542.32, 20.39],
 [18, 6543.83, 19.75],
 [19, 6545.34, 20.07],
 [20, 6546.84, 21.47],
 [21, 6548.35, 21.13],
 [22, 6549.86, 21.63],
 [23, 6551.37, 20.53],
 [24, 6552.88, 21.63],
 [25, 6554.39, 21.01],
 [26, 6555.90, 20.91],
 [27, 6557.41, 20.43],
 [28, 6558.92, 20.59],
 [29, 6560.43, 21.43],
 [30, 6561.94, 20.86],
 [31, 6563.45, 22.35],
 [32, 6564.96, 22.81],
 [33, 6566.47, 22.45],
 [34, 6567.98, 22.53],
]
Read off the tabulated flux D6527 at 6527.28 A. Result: 20.74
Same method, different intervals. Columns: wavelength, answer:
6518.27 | 20.36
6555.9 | 20.91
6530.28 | 20.53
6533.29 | 20.73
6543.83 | 19.75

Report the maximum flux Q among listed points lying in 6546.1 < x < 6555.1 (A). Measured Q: 21.63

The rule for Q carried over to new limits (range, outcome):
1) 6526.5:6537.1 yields 21.52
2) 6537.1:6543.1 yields 21.14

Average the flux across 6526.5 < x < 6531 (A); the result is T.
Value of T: 20.8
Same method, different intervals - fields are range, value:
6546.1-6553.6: 21.3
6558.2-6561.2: 21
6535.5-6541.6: 20.7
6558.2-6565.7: 21.6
